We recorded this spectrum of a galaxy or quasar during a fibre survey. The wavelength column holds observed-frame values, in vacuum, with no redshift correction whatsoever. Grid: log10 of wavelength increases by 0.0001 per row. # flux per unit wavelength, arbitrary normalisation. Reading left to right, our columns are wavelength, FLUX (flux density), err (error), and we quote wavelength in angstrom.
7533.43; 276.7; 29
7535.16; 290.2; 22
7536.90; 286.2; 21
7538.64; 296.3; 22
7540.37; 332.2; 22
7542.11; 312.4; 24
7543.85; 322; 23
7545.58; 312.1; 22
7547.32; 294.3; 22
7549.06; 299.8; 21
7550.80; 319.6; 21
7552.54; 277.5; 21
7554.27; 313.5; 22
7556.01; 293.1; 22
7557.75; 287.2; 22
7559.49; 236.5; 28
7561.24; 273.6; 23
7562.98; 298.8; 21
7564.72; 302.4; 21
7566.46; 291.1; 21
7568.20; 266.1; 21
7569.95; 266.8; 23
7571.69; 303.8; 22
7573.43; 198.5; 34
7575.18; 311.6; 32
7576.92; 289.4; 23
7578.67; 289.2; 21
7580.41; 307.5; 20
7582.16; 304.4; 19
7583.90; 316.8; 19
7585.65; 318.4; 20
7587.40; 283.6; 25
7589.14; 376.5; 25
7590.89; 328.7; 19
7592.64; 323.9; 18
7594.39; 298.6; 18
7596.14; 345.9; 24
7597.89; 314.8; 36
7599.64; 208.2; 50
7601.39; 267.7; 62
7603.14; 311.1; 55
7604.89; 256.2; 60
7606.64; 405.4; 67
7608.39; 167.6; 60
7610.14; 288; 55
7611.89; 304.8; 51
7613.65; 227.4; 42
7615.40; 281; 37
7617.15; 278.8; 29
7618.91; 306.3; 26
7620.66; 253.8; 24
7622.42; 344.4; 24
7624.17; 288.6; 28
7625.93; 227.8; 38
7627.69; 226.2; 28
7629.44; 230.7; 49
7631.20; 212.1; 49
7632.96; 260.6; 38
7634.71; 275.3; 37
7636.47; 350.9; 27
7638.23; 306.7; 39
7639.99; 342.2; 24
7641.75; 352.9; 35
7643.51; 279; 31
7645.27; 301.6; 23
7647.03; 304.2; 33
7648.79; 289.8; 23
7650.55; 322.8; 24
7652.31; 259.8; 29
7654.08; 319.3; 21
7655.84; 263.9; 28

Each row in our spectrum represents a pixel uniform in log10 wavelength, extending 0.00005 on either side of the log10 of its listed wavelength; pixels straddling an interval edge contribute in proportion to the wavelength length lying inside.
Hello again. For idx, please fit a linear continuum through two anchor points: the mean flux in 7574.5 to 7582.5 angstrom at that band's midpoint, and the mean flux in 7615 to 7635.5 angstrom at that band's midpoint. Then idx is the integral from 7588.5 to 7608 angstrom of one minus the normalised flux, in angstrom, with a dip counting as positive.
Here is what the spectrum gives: -1.6 angstrom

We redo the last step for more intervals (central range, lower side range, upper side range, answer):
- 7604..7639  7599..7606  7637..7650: 1.6 angstrom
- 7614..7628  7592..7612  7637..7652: 1.1 angstrom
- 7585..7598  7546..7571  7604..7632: -2.2 angstrom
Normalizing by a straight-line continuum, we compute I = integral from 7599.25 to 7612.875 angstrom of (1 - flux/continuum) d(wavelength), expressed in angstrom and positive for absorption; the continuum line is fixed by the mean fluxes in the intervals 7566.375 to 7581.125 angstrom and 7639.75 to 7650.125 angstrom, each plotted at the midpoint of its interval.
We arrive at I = 0.7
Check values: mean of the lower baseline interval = 280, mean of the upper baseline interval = 310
